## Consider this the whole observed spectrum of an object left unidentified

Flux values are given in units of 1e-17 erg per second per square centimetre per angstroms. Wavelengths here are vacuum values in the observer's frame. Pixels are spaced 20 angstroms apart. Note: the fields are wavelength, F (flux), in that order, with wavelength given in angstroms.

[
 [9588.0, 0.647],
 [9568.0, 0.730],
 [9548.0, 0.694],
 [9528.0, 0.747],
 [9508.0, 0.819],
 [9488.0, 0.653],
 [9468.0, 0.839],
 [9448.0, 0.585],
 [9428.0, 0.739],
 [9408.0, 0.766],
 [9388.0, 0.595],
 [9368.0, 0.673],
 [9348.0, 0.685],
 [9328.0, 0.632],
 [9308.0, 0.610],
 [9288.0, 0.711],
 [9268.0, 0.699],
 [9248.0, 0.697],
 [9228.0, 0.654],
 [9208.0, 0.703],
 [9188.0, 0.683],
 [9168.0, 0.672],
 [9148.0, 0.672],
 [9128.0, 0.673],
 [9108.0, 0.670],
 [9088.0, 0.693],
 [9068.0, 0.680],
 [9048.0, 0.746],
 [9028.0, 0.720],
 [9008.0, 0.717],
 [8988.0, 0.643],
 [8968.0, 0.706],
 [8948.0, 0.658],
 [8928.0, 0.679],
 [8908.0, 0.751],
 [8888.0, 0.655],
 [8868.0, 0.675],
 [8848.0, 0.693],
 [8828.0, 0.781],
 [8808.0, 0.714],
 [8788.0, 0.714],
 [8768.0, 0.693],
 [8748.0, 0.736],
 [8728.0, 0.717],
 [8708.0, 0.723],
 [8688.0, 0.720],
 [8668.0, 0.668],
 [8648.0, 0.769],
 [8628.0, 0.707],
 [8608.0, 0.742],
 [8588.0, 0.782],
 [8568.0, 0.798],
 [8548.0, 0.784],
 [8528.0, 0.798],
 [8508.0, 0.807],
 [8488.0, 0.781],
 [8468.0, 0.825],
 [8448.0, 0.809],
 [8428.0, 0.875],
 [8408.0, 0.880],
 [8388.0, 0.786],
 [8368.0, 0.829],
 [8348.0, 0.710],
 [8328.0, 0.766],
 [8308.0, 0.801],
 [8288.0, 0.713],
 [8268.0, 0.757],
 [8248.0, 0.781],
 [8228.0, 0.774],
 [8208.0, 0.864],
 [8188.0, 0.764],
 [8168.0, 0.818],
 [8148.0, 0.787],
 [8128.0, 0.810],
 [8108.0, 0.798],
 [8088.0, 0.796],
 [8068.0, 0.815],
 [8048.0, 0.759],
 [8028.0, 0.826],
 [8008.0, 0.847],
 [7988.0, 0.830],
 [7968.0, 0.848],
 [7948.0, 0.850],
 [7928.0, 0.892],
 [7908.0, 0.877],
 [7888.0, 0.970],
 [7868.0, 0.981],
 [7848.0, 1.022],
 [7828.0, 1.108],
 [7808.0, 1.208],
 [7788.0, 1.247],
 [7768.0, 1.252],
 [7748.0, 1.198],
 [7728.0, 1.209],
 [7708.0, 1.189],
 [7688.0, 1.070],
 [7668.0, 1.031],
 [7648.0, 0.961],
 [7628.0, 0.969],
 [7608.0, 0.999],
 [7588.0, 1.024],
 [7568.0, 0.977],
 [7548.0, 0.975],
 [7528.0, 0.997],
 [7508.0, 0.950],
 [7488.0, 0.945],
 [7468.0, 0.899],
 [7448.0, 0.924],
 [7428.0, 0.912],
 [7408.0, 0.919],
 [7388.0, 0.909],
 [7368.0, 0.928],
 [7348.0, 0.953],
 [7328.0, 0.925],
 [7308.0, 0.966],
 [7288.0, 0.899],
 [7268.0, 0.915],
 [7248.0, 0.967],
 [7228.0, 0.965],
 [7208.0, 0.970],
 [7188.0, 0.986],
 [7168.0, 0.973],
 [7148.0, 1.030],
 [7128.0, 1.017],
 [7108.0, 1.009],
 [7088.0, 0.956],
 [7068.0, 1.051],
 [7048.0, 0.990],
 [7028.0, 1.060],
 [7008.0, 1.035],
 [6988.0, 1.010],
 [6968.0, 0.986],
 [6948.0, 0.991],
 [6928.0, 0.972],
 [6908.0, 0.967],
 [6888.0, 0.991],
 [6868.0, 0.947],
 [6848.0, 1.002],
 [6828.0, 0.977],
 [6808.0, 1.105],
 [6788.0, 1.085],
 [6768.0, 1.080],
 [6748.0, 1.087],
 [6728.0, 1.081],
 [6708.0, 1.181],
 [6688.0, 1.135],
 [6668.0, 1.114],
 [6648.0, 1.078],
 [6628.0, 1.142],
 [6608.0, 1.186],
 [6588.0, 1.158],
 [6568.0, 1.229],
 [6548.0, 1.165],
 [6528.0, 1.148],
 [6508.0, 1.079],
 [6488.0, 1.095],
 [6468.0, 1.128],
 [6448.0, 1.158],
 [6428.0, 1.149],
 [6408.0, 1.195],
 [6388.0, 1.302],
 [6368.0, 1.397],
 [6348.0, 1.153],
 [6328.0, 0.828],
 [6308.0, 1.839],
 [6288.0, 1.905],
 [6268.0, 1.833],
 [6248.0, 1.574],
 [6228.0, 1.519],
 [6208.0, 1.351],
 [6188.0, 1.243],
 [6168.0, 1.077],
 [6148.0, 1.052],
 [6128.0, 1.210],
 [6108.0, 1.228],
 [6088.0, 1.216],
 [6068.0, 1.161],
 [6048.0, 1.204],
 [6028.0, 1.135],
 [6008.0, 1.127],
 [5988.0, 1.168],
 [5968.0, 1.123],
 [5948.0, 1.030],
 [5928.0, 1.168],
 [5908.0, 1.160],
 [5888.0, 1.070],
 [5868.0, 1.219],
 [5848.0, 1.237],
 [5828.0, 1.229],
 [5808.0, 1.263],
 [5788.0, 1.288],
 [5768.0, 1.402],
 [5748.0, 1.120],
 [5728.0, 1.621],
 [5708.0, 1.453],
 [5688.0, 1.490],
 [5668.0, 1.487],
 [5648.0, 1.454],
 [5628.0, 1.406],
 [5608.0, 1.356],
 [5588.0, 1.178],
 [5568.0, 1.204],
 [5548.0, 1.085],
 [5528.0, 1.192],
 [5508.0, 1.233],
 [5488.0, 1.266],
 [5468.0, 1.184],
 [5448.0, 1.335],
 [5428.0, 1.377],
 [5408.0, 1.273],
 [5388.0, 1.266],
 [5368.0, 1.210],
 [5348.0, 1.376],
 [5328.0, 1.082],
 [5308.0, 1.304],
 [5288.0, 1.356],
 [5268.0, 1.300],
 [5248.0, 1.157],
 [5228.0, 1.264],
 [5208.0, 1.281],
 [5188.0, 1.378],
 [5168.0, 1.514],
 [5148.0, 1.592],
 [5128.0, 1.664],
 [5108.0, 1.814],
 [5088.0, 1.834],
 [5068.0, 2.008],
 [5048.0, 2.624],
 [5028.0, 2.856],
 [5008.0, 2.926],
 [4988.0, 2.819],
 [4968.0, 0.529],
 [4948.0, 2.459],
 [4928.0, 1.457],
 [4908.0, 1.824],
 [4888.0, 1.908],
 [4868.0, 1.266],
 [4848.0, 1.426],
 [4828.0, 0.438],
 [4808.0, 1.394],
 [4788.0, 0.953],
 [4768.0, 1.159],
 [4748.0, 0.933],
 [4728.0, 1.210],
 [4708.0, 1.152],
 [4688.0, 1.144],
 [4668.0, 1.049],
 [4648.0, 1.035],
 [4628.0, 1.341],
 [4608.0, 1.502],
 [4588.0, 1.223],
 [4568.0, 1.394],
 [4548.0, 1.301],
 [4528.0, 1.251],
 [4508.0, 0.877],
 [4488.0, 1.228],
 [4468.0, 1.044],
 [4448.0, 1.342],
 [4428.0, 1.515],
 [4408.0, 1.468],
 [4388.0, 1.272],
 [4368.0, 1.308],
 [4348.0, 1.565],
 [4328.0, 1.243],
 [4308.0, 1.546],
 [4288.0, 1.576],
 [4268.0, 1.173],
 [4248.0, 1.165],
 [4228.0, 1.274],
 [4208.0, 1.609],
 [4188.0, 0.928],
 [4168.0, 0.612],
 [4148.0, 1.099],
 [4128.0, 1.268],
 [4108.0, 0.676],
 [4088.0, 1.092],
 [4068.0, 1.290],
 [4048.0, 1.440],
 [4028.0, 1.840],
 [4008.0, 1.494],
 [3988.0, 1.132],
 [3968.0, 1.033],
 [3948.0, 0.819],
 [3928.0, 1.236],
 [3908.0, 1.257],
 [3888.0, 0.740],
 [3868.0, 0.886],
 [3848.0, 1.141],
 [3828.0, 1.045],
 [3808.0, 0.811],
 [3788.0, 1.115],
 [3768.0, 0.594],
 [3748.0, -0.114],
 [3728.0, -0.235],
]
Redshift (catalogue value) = 3.09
